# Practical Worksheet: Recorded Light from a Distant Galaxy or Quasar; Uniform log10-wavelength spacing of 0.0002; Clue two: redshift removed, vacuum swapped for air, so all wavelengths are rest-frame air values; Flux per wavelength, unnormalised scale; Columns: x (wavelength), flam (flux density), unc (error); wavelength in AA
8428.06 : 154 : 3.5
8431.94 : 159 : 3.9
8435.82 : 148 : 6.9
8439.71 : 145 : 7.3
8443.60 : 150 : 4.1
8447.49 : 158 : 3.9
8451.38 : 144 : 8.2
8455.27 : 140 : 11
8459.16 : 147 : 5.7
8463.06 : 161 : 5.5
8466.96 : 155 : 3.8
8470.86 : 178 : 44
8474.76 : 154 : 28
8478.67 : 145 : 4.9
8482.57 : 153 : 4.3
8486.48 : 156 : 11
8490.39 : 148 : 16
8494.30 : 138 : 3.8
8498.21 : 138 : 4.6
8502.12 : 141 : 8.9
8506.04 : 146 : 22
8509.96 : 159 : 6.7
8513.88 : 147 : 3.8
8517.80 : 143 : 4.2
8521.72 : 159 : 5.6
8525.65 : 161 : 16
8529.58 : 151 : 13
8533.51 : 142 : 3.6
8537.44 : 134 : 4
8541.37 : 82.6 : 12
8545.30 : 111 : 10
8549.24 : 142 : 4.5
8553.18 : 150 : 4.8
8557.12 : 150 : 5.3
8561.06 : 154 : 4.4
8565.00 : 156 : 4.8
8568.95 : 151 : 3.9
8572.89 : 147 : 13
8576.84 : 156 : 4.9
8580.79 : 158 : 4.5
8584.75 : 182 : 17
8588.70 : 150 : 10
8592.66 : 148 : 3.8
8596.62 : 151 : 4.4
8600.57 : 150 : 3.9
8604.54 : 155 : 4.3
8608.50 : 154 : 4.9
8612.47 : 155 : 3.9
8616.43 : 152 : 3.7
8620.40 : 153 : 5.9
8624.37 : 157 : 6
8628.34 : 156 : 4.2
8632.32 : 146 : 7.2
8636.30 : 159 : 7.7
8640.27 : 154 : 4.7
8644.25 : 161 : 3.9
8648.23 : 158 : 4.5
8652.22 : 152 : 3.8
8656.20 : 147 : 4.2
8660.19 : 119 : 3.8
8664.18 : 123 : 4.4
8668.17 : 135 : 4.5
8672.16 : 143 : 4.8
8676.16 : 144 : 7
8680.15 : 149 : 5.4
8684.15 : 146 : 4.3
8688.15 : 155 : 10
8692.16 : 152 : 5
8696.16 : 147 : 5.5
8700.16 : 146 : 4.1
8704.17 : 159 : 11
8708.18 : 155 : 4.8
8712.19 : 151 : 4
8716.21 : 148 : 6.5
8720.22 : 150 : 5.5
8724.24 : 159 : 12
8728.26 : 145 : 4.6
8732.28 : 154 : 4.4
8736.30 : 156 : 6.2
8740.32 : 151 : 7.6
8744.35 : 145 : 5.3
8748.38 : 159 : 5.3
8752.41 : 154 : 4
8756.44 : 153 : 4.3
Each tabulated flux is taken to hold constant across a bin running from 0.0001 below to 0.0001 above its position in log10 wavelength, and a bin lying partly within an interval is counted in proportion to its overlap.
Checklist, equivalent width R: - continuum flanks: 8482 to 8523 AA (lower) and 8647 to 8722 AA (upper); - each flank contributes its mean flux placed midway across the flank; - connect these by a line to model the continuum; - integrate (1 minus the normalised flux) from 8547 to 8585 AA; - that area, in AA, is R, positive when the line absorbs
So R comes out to -1.5 AA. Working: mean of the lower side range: 148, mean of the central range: 153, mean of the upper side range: 146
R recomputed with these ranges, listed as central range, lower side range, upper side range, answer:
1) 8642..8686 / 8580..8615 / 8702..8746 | 3.0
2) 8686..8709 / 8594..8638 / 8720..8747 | 0.0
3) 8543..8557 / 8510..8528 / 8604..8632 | 1.7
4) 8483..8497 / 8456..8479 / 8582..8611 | 0.8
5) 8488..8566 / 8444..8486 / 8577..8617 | 6.0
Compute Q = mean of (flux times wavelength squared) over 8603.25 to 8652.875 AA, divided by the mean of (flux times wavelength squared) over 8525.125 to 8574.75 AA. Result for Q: 1.12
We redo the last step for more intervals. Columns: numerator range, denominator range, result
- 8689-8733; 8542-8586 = 1.06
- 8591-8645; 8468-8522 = 1.05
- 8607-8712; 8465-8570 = 1.06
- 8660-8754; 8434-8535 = 1.04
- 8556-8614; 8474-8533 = 1.06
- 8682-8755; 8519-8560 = 1.14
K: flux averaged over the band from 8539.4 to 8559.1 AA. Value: 127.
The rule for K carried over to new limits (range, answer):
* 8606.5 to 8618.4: 154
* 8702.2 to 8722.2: 153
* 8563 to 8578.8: 153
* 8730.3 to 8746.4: 152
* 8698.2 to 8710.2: 153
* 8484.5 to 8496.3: 147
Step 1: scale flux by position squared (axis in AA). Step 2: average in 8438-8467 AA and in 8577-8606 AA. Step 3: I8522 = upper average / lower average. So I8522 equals 1.1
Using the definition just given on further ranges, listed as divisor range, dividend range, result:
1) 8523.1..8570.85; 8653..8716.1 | 1.06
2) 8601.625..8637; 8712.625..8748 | 1.01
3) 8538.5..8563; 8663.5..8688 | 1.11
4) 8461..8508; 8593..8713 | 1.03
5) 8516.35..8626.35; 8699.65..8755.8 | 1.06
